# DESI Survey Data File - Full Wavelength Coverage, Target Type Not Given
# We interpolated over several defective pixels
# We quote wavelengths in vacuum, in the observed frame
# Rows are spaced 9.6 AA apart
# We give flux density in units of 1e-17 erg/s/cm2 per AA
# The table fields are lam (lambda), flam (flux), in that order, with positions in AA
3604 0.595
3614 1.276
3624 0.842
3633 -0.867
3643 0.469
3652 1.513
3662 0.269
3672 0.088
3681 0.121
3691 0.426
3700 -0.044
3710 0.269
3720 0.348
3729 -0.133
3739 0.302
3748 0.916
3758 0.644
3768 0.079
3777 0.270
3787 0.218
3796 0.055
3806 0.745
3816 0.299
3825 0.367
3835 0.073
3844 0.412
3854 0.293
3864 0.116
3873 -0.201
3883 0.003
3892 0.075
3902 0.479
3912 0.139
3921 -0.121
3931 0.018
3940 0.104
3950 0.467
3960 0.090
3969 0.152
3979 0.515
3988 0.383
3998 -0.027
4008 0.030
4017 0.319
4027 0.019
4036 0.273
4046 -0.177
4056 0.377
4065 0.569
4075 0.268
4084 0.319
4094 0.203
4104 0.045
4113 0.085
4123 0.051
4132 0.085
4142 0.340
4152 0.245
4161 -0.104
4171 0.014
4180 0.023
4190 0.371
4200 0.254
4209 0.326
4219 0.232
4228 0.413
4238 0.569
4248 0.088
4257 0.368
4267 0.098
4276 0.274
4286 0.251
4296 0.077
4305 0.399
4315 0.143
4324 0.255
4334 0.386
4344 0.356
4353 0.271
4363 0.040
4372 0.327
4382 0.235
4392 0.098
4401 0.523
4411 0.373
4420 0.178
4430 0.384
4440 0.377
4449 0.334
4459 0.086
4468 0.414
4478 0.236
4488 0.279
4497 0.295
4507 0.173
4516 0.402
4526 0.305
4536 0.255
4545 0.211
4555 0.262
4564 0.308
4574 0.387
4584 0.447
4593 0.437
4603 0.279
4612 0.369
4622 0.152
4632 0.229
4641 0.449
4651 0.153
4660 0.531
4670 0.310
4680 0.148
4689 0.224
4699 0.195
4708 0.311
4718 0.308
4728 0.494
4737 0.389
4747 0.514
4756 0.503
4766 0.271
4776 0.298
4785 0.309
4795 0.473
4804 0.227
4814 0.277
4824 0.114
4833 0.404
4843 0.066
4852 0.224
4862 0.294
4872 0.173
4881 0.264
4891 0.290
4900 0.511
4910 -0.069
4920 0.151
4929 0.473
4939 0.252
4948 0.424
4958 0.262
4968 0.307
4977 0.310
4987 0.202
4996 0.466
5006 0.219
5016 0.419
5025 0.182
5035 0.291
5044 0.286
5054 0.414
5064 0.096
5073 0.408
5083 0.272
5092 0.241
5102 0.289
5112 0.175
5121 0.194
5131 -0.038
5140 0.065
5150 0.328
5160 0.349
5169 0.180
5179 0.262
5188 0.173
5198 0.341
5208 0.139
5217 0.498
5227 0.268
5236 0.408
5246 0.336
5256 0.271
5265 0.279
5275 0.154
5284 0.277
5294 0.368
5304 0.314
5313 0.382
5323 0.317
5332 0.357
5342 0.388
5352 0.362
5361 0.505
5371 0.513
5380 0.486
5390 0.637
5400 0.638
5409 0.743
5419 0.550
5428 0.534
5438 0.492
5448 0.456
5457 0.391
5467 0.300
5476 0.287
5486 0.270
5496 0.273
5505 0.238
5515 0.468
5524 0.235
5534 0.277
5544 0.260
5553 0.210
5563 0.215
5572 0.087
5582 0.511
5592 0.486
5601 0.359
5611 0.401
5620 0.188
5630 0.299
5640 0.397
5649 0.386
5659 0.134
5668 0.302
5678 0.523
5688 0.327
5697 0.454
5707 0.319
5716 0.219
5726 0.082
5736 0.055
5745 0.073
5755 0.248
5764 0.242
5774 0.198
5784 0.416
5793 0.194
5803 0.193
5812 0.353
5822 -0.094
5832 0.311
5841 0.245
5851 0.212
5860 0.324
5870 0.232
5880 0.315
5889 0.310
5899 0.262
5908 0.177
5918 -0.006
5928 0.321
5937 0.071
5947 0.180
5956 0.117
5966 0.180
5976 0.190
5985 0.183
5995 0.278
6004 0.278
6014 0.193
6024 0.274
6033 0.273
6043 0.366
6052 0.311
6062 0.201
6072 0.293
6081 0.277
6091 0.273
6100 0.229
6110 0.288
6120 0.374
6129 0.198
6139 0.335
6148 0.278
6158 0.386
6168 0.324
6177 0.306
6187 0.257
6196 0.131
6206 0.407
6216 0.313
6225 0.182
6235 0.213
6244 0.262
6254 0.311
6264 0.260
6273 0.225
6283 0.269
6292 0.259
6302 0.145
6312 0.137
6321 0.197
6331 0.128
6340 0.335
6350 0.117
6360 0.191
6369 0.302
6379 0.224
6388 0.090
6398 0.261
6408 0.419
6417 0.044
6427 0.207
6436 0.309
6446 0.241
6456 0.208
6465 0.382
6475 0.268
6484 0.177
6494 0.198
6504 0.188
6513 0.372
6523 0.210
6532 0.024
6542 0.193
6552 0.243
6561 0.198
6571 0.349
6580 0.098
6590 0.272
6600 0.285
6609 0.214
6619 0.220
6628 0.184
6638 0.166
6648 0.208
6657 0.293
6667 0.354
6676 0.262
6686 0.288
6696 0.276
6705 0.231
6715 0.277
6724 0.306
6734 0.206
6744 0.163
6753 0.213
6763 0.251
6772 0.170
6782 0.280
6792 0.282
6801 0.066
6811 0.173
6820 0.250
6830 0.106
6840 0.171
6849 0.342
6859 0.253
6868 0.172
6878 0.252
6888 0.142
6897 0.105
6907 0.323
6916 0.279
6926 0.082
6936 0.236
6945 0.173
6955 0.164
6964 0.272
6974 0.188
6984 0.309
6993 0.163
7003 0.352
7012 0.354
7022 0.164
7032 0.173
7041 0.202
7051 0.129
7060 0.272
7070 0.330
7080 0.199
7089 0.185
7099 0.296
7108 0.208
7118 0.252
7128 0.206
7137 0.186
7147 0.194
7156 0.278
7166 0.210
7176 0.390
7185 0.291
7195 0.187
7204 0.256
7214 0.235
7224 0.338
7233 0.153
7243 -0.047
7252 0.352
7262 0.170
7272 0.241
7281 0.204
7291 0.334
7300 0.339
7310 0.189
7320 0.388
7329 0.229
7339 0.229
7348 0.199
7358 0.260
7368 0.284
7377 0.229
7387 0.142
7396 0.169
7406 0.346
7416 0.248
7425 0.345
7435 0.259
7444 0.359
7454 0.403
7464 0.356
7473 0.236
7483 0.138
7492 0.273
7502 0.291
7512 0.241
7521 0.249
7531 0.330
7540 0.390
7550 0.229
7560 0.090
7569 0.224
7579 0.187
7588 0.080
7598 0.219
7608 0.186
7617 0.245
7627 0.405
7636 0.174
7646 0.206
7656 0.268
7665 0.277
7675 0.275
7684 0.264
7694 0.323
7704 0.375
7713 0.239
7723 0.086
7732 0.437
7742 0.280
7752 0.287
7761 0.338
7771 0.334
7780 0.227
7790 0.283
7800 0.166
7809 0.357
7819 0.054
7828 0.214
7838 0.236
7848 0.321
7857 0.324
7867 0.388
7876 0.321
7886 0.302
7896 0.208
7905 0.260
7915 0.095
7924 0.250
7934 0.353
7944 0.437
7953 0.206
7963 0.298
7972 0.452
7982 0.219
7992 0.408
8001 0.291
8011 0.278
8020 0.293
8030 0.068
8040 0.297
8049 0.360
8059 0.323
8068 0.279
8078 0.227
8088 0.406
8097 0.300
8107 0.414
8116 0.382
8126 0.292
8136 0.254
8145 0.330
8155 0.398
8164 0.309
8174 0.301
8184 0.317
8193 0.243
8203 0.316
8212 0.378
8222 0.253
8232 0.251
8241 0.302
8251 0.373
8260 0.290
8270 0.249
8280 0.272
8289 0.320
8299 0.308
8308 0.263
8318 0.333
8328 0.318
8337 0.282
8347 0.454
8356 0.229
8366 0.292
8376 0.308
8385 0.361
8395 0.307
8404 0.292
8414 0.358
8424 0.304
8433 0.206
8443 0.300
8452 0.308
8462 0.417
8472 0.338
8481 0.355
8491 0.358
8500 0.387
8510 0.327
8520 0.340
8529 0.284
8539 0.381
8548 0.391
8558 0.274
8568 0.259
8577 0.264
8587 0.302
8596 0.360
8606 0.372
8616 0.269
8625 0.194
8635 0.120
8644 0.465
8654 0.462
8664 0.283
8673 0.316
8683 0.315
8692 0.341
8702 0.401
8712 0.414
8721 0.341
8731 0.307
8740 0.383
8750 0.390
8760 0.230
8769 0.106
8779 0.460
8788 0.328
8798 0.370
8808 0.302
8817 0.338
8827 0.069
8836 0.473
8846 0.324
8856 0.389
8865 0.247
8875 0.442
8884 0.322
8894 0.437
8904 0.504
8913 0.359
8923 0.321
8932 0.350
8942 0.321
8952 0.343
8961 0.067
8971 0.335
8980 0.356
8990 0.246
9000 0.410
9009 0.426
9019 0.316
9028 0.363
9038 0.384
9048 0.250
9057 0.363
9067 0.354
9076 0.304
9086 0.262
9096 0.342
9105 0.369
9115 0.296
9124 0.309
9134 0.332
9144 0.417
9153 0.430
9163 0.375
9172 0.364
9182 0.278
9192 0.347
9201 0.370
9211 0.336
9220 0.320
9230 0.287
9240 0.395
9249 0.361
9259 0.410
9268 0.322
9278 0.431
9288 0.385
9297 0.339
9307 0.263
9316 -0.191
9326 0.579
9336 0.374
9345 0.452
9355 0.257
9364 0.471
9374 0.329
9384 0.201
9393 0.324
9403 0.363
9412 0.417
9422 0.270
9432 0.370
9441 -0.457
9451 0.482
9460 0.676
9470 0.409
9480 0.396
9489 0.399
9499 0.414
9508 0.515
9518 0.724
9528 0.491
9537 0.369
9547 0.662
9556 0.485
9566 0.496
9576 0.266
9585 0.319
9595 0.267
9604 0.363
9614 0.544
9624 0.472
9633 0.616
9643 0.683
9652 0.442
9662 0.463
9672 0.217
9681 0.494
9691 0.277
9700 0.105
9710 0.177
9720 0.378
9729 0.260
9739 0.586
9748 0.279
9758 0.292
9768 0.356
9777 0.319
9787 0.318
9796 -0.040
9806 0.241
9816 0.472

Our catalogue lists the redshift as 0.925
